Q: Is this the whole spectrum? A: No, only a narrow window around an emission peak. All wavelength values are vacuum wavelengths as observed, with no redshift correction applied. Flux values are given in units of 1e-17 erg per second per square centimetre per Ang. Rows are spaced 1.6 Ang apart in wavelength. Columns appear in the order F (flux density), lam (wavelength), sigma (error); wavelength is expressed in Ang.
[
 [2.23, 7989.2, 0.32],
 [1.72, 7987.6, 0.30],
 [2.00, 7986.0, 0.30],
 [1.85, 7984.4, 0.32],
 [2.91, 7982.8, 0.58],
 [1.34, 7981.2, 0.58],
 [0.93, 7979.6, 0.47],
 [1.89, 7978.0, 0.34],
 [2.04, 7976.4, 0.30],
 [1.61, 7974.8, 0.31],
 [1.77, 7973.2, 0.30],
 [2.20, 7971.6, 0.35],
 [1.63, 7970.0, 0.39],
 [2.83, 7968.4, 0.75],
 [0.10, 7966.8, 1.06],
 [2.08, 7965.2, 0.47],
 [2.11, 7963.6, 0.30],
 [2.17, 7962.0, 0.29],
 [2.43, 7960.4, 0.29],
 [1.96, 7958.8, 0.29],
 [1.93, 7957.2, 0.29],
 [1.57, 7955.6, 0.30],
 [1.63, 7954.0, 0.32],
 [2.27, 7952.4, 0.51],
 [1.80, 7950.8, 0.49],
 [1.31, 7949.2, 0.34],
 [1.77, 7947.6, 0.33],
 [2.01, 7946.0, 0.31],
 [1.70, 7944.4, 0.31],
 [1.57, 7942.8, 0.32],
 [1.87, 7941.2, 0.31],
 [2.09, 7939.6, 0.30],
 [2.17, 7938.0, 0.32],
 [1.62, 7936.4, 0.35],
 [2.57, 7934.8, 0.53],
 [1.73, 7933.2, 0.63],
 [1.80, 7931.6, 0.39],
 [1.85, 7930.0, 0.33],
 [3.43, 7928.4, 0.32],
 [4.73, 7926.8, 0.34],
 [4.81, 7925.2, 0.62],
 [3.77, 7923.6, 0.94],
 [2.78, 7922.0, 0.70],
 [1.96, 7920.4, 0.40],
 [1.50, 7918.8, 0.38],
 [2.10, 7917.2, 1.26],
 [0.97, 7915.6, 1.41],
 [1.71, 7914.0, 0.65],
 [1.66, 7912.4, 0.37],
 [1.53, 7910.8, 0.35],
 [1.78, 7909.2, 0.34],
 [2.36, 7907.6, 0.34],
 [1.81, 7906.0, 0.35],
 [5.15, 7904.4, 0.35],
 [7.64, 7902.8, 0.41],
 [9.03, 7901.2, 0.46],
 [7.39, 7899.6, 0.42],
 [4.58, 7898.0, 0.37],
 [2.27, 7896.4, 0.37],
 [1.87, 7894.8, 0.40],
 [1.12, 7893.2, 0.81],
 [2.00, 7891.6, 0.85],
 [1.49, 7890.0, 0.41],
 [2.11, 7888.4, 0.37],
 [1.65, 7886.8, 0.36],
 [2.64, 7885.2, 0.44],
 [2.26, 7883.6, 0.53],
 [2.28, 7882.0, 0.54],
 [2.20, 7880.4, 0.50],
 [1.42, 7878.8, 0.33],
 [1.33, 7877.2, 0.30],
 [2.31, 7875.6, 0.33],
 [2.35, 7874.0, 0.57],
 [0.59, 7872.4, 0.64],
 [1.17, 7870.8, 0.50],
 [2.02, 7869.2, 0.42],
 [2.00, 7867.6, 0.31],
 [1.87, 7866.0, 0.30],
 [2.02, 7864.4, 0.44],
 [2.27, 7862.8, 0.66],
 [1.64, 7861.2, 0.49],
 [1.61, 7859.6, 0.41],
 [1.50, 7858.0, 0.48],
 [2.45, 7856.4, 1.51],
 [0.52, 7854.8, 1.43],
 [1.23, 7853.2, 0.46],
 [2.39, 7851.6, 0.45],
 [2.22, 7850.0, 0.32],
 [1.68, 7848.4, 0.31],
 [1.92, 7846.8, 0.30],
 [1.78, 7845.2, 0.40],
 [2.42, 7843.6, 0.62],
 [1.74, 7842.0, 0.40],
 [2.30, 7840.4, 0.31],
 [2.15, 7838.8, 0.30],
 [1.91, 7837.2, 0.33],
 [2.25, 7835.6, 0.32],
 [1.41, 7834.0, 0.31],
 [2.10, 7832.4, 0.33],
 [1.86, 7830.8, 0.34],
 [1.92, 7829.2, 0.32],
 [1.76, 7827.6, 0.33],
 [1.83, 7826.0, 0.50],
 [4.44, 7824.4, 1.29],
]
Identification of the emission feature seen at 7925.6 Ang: [N II]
